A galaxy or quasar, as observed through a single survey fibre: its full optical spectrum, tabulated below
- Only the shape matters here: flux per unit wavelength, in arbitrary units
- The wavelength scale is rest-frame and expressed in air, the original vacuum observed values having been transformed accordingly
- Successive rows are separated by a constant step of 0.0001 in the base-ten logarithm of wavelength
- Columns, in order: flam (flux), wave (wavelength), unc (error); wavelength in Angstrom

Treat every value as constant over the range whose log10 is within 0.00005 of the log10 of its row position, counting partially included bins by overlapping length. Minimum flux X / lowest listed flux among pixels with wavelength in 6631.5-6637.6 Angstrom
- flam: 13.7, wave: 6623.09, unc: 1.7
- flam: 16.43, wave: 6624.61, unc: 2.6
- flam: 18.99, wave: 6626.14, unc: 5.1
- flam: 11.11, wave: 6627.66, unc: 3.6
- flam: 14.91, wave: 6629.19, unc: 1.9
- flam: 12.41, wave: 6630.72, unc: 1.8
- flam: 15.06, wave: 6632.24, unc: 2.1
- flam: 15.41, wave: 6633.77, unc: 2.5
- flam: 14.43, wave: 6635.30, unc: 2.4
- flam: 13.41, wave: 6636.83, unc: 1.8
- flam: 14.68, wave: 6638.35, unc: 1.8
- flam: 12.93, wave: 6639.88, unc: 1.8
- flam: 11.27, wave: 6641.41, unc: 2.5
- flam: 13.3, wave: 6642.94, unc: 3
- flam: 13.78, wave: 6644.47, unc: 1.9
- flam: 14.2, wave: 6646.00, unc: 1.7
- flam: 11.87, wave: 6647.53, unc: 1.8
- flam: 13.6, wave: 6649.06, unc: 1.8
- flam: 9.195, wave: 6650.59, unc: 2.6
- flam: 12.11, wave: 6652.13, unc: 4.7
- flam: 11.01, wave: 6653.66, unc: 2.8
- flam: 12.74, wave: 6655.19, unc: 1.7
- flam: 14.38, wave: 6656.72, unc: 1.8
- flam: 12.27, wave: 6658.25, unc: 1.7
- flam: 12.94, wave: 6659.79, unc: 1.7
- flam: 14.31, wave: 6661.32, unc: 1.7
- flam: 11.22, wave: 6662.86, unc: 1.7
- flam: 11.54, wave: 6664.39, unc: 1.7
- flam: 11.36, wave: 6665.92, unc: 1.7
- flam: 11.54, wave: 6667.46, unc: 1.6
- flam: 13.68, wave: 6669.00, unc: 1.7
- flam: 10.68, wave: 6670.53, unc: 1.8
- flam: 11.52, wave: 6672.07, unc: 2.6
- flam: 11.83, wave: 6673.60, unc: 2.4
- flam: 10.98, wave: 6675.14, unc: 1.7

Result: 13.41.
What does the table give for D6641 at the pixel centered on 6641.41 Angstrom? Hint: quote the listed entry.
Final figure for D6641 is 11.27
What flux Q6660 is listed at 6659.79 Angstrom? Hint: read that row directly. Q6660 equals 12.94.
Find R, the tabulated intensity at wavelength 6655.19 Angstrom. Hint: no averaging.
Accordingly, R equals 12.74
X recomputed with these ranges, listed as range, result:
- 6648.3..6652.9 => 9.195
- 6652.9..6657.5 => 11.01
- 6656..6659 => 12.27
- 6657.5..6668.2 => 11.22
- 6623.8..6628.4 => 11.11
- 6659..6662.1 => 12.94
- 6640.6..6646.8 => 11.27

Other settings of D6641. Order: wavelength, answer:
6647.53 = 11.87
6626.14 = 18.99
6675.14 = 10.98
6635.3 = 14.43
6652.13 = 12.11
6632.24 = 15.06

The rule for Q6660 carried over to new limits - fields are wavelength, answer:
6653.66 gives 11.01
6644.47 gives 13.78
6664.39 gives 11.54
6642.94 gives 13.3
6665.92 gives 11.36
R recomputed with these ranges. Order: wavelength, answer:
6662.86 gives 11.22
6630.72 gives 12.41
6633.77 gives 15.41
